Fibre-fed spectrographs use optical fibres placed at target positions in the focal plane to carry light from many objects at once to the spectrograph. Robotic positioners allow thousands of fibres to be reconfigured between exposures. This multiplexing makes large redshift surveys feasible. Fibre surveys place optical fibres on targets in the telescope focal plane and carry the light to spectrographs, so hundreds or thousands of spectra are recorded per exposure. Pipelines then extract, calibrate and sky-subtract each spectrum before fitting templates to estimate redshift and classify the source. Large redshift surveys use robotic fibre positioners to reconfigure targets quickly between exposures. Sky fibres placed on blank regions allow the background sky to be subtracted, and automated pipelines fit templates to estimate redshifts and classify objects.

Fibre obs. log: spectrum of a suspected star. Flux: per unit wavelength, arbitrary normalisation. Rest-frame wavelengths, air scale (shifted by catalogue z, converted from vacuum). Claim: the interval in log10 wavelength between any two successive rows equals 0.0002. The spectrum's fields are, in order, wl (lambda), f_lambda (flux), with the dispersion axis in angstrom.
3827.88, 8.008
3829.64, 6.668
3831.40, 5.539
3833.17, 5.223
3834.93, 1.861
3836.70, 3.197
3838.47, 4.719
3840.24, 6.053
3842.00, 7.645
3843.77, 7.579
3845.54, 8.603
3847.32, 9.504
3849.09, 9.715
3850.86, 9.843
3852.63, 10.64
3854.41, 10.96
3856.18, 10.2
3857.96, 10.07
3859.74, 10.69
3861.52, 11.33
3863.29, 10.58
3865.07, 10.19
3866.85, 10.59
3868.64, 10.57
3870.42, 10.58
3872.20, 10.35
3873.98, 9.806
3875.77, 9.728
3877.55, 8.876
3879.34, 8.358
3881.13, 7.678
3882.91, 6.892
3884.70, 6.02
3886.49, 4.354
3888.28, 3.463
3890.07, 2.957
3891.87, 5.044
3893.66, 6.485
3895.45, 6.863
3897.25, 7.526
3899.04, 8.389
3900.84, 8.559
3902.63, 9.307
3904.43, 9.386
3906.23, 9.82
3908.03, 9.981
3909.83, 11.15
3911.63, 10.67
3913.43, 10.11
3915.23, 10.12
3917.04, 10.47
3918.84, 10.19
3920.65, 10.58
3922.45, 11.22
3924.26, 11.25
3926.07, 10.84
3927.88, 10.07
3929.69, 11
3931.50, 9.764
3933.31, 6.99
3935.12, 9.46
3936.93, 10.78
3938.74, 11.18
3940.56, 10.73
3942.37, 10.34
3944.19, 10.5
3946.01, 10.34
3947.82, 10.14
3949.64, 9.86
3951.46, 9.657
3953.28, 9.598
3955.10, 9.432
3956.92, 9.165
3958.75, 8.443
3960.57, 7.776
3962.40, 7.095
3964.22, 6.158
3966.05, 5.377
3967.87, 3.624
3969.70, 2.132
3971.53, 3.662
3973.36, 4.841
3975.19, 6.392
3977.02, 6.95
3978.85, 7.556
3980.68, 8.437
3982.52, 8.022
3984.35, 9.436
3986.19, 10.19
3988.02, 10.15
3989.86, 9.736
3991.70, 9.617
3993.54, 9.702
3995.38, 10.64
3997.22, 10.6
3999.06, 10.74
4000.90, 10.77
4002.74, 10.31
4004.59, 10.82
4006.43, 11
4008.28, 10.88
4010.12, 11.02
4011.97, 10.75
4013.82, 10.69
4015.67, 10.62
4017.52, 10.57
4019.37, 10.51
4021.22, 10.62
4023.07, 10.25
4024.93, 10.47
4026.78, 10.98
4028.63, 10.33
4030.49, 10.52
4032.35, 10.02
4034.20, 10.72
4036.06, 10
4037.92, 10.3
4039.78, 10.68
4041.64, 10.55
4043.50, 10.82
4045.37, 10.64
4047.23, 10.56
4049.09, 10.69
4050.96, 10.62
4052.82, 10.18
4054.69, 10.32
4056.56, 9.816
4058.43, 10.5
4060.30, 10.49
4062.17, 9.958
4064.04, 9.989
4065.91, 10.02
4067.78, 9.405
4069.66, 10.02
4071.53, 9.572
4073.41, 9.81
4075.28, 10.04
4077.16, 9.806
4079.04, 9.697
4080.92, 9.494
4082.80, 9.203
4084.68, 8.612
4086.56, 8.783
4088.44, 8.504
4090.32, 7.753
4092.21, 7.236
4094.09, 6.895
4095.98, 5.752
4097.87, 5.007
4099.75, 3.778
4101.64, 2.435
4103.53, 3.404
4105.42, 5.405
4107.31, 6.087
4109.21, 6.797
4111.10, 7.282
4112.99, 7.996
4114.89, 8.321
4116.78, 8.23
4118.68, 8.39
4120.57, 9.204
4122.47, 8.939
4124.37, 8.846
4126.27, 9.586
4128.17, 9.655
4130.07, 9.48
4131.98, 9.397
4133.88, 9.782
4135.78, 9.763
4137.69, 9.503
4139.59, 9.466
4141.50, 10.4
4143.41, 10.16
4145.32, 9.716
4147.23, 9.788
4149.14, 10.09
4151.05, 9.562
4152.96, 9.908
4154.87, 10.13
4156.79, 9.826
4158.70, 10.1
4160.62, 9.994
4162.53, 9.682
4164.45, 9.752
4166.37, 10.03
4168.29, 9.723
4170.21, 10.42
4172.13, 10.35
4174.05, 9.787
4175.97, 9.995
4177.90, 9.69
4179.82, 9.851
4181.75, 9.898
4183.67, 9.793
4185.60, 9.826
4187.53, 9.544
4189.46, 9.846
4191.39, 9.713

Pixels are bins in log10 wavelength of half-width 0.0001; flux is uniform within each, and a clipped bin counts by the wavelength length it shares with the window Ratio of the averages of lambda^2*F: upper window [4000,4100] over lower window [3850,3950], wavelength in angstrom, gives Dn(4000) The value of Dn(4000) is 1.13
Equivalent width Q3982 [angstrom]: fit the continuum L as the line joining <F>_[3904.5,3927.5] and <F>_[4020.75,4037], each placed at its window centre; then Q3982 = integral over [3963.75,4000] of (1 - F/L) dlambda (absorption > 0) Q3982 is 9.5 angstrom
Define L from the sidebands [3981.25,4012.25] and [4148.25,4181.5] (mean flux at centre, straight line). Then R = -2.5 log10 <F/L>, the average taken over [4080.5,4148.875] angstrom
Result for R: 0.24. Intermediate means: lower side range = 10.2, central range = 8.04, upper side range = 9.93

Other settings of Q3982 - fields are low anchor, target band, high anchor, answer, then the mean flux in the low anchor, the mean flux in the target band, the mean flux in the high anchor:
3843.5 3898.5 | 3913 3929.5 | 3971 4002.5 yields -3.6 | 8.59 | 10.6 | 8.77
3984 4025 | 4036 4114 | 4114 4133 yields 8.0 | 10.5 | 8.66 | 9.01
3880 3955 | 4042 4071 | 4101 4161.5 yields -4.7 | 9.03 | 10.3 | 8.71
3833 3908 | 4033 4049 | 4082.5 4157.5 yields -4.6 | 8.15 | 10.5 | 8.22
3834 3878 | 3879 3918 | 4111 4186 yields 5.0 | 8.96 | 7.89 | 9.58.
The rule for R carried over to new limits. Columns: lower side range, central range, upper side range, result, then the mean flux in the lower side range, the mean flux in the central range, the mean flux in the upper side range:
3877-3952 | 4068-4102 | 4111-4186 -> 0.17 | 8.99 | 8.03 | 9.58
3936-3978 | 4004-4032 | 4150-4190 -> -0.24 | 8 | 10.7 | 9.89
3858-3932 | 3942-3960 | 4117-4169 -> -0.06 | 9.08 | 9.69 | 9.64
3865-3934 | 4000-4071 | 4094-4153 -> -0.24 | 8.87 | 10.5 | 8.09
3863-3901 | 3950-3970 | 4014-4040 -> 0.25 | 7.84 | 7.36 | 10.5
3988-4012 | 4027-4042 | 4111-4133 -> -0.04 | 10.5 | 10.4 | 8.84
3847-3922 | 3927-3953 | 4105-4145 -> -0.12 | 9.02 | 10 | 8.76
